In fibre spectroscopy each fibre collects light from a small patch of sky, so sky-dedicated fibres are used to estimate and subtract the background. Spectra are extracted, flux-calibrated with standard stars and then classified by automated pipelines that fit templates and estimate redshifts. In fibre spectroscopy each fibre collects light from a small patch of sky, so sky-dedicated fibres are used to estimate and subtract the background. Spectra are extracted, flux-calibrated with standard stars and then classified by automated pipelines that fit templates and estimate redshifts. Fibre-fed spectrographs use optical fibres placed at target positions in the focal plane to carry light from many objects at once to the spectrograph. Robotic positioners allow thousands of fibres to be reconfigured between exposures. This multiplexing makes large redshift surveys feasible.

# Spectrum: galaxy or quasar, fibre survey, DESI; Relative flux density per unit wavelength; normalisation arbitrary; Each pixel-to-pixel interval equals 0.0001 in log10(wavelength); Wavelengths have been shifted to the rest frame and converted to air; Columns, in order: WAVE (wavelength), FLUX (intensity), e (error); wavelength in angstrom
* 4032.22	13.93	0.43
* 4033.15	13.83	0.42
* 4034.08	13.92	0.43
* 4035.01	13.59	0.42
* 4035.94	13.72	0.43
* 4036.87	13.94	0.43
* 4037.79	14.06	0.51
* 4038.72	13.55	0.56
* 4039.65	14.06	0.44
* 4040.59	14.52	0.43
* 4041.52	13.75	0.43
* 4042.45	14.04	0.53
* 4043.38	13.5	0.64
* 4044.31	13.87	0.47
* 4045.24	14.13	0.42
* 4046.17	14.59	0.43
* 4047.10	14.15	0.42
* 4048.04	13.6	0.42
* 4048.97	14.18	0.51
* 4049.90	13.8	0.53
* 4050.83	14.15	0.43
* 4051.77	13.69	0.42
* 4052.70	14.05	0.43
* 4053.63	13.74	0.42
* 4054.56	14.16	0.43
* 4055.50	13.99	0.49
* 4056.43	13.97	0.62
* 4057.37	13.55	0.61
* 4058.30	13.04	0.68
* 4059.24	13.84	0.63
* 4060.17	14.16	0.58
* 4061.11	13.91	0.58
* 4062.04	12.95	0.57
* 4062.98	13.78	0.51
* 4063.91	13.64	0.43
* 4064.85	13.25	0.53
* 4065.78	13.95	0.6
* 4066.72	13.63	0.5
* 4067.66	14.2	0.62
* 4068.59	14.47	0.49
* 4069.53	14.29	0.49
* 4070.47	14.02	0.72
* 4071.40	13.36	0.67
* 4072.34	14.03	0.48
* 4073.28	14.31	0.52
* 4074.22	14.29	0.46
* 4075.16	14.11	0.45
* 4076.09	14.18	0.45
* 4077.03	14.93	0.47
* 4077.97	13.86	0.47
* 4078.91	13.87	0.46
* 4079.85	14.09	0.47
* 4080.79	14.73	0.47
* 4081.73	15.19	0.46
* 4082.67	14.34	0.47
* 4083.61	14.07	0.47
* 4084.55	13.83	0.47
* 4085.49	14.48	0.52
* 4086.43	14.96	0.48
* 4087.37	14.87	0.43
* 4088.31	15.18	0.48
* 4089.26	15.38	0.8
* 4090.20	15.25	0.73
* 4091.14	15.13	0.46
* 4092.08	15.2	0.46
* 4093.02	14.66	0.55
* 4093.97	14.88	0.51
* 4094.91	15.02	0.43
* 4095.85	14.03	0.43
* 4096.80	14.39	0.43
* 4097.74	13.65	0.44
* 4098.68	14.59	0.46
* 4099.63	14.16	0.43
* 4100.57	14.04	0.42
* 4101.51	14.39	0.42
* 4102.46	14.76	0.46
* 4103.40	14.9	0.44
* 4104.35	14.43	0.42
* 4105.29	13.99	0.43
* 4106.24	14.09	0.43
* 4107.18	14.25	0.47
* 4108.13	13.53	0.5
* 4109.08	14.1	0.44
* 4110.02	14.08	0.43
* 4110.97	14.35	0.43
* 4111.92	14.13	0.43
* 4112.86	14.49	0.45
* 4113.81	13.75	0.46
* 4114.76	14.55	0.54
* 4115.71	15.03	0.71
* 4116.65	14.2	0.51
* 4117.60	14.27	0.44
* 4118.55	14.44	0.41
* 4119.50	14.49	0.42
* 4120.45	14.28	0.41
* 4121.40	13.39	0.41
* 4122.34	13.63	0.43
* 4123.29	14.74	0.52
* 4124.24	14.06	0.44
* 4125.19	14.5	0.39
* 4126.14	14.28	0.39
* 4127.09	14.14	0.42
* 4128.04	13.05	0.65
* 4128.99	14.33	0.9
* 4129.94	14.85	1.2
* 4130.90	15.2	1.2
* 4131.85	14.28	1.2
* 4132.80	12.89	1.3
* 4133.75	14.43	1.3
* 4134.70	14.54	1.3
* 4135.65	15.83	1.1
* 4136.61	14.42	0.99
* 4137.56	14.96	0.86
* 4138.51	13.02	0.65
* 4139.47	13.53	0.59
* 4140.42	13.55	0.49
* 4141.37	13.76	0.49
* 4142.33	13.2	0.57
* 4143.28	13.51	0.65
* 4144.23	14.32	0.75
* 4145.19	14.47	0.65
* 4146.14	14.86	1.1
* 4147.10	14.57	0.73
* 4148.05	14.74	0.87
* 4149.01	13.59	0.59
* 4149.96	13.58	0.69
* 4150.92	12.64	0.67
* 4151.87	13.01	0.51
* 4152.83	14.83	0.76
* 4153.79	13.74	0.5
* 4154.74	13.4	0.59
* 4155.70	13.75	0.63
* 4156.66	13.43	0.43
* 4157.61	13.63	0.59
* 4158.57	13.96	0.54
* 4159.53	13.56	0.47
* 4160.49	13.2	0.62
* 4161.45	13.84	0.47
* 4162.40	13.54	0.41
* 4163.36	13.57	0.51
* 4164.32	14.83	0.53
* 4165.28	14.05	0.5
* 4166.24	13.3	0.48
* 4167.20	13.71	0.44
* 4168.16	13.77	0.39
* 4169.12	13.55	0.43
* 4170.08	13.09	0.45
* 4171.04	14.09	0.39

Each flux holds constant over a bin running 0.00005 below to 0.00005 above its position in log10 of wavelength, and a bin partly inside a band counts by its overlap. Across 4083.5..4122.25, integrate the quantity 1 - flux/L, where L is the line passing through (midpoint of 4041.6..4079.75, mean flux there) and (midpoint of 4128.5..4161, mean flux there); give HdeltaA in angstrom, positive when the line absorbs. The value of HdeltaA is -1.3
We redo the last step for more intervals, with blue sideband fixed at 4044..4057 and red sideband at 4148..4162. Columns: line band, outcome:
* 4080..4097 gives -1.1 angstrom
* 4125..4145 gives -0.6 angstrom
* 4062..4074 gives 0.1 angstrom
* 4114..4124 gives -0.4 angstrom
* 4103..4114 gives -0.3 angstrom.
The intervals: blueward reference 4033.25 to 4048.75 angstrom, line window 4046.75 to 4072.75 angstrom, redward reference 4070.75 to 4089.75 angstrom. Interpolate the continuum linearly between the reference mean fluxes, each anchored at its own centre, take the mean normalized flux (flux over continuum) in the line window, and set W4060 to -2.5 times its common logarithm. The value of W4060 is 0.02 mag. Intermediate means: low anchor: 13.9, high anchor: 14.4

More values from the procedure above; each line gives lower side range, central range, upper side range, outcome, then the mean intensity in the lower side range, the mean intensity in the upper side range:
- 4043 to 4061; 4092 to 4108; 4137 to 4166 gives -0.041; 13.9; 13.8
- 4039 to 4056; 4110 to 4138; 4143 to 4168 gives -0.034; 14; 13.8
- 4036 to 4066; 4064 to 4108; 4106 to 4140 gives -0.025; 13.9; 14.2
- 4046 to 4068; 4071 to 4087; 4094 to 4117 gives -0.018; 13.8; 14.3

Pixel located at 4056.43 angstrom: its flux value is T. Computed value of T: 13.97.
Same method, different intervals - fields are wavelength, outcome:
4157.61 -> 13.63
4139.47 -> 13.53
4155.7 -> 13.75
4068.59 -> 14.47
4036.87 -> 13.94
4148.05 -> 14.74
